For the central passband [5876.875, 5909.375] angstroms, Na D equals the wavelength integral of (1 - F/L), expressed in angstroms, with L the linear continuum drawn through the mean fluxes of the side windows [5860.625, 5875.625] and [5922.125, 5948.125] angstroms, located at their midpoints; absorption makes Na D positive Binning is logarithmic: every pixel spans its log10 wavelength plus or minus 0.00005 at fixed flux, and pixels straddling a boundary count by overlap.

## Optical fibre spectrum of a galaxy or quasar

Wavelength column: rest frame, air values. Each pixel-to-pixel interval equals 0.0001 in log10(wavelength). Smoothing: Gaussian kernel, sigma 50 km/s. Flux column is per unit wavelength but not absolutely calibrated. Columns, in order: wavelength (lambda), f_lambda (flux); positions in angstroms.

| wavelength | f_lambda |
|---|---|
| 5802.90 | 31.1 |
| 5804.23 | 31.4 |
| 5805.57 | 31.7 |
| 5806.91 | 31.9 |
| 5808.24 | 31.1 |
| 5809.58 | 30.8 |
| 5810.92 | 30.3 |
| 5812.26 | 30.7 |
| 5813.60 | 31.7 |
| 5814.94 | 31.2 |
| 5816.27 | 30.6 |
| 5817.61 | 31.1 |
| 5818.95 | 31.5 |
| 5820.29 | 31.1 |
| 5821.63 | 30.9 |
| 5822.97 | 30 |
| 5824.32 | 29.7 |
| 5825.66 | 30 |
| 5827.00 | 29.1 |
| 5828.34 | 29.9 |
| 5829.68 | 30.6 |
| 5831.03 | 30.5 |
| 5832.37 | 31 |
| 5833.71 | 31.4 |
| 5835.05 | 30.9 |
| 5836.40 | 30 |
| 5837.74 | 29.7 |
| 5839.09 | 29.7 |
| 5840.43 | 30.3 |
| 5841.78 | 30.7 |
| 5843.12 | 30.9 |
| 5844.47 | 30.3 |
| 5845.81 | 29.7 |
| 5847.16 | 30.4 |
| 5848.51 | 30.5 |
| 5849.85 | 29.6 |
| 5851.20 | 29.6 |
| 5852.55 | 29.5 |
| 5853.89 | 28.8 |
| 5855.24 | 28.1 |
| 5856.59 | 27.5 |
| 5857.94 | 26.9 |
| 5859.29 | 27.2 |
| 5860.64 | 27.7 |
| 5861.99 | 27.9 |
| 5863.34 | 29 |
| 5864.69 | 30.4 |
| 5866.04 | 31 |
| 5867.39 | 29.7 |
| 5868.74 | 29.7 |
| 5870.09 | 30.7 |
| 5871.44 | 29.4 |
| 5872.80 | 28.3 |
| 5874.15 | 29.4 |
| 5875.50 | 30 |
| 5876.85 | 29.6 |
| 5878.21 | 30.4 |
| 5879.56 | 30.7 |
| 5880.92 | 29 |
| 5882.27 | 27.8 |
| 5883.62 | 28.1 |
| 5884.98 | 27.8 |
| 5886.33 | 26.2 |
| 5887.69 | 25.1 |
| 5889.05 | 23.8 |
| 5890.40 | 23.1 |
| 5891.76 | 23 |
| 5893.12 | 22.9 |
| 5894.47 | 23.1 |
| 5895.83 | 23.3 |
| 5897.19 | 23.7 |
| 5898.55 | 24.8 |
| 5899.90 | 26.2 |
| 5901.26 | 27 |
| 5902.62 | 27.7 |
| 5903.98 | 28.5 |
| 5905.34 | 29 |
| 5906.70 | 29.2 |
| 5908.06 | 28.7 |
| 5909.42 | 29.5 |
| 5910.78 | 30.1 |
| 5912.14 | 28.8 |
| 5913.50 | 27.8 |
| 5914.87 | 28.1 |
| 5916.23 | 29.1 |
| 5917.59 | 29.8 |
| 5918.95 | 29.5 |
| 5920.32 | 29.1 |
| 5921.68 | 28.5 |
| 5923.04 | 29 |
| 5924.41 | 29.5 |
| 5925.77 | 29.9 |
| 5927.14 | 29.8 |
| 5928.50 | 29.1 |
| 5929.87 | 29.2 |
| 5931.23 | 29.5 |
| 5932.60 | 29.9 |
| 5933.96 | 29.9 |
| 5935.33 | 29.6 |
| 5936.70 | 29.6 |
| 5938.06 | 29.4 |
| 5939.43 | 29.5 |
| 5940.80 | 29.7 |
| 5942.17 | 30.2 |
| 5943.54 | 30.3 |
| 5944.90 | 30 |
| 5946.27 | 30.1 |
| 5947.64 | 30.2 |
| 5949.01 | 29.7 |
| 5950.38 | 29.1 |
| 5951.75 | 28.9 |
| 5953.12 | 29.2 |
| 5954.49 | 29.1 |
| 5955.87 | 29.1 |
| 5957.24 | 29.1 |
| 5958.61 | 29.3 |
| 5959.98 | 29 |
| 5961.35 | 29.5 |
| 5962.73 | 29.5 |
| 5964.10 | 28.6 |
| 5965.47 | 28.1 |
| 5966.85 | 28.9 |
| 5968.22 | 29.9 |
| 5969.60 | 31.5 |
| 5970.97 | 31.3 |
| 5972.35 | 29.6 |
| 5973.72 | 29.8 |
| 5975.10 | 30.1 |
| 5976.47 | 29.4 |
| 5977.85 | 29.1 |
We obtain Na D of 3.26 angstroms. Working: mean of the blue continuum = 29.5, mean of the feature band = 26.6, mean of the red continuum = 29.7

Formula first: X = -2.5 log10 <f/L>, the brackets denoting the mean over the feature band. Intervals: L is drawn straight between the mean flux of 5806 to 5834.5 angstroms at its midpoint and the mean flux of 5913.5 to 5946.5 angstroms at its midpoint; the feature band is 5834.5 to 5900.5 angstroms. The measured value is 0.07 mag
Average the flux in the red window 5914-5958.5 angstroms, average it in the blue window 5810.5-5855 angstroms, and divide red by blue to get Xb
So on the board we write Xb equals 1.0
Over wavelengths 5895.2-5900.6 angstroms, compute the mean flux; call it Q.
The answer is 24.5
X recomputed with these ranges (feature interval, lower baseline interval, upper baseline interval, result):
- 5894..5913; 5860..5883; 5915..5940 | 0.09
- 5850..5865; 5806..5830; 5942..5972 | 0.07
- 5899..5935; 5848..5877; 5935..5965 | 0.02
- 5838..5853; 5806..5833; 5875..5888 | -0.01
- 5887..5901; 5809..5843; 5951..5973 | 0.24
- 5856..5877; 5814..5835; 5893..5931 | 0.01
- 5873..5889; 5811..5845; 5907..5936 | 0.05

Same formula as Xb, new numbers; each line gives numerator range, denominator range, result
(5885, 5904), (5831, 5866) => 0.84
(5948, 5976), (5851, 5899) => 1.07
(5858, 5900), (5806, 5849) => 0.90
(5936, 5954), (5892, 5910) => 1.13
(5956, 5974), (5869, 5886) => 1.01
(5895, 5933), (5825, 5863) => 0.96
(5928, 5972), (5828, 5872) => 1.00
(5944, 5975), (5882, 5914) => 1.12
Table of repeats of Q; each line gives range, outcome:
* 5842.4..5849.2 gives 30.4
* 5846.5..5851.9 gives 30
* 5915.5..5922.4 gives 29.2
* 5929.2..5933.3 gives 29.6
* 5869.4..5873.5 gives 29.5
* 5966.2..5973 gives 30.2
